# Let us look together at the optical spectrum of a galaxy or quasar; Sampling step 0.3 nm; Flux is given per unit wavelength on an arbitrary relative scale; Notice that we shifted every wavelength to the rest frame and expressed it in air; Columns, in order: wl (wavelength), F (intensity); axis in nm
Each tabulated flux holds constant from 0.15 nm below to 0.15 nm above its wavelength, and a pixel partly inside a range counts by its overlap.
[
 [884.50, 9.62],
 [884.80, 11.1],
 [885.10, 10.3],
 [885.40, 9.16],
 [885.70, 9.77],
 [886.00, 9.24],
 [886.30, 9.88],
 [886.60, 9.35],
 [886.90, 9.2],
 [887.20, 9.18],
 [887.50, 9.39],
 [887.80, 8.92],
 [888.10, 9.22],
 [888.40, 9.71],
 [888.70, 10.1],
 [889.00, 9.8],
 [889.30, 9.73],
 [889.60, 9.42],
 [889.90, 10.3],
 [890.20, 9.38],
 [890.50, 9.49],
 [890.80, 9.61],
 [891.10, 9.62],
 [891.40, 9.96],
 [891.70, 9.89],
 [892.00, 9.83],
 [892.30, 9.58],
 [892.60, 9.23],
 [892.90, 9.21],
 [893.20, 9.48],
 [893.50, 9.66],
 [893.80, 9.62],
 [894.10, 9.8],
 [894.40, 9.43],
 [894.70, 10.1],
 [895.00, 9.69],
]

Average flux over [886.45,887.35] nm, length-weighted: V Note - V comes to 9.24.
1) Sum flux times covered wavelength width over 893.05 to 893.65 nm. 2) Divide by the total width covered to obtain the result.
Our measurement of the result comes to 9.57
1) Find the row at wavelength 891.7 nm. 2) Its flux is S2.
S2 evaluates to 9.89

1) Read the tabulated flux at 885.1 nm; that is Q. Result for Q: 10.3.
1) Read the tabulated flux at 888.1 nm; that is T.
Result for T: 9.22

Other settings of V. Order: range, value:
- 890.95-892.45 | 9.78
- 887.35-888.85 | 9.47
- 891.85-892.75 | 9.55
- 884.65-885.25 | 10.7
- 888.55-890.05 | 9.87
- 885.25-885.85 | 9.46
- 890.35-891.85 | 9.71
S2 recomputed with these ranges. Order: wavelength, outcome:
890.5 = 9.49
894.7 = 10.1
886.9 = 9.2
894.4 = 9.43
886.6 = 9.35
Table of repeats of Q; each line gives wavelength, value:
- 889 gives 9.8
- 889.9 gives 10.3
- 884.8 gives 11.1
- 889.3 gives 9.73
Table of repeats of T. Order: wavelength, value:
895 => 9.69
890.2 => 9.38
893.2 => 9.48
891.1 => 9.62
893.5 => 9.66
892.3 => 9.58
